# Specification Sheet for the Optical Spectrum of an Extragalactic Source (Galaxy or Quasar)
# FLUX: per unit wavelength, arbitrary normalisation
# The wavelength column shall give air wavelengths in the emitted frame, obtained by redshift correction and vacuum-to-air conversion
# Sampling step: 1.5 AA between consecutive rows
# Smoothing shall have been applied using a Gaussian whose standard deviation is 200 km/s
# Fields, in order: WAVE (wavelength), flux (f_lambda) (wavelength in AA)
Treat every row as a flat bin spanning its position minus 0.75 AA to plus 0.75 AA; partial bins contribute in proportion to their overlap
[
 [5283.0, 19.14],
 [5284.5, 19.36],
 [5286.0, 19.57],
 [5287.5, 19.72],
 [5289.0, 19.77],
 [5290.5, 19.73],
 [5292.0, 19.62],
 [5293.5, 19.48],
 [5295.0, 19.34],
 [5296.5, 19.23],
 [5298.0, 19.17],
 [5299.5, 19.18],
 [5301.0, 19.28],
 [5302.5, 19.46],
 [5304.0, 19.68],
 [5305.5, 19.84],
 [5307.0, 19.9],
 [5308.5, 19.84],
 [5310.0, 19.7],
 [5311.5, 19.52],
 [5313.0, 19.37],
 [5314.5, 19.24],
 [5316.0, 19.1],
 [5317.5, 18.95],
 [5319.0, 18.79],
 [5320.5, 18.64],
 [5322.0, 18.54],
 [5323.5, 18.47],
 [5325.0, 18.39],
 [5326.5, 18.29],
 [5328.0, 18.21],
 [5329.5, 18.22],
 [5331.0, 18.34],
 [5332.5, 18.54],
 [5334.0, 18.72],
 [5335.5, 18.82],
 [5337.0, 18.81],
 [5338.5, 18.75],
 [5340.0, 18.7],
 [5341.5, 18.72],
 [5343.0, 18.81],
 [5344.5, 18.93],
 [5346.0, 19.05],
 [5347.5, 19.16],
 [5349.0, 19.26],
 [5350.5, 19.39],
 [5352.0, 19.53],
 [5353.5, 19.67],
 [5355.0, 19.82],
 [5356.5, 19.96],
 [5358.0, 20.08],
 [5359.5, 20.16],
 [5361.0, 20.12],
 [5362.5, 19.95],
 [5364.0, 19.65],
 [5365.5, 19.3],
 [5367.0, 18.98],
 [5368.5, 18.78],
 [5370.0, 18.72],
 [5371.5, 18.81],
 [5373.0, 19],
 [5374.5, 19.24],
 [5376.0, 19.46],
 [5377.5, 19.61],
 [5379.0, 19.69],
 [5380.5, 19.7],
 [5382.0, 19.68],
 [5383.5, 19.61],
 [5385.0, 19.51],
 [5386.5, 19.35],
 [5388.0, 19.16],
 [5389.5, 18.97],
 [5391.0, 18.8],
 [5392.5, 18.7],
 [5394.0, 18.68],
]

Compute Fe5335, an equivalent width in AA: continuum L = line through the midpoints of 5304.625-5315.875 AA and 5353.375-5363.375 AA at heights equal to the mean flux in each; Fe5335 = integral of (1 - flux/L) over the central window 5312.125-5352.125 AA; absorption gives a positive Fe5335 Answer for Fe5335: 2.0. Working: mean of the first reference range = 19.6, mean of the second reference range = 20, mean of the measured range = 18.8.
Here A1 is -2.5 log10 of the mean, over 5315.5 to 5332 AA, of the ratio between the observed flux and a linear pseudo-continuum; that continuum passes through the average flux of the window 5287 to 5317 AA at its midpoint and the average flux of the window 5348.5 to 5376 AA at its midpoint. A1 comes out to 0.05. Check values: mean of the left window 19.5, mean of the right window 19.5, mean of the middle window 18.5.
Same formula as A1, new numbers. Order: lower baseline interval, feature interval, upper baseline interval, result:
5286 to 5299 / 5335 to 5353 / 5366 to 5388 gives 0.021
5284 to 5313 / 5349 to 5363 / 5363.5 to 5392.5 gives -0.027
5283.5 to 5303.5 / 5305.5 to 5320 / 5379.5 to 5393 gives 0.002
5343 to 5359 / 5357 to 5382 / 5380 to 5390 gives -0.001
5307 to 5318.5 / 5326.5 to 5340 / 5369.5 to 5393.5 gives 0.047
